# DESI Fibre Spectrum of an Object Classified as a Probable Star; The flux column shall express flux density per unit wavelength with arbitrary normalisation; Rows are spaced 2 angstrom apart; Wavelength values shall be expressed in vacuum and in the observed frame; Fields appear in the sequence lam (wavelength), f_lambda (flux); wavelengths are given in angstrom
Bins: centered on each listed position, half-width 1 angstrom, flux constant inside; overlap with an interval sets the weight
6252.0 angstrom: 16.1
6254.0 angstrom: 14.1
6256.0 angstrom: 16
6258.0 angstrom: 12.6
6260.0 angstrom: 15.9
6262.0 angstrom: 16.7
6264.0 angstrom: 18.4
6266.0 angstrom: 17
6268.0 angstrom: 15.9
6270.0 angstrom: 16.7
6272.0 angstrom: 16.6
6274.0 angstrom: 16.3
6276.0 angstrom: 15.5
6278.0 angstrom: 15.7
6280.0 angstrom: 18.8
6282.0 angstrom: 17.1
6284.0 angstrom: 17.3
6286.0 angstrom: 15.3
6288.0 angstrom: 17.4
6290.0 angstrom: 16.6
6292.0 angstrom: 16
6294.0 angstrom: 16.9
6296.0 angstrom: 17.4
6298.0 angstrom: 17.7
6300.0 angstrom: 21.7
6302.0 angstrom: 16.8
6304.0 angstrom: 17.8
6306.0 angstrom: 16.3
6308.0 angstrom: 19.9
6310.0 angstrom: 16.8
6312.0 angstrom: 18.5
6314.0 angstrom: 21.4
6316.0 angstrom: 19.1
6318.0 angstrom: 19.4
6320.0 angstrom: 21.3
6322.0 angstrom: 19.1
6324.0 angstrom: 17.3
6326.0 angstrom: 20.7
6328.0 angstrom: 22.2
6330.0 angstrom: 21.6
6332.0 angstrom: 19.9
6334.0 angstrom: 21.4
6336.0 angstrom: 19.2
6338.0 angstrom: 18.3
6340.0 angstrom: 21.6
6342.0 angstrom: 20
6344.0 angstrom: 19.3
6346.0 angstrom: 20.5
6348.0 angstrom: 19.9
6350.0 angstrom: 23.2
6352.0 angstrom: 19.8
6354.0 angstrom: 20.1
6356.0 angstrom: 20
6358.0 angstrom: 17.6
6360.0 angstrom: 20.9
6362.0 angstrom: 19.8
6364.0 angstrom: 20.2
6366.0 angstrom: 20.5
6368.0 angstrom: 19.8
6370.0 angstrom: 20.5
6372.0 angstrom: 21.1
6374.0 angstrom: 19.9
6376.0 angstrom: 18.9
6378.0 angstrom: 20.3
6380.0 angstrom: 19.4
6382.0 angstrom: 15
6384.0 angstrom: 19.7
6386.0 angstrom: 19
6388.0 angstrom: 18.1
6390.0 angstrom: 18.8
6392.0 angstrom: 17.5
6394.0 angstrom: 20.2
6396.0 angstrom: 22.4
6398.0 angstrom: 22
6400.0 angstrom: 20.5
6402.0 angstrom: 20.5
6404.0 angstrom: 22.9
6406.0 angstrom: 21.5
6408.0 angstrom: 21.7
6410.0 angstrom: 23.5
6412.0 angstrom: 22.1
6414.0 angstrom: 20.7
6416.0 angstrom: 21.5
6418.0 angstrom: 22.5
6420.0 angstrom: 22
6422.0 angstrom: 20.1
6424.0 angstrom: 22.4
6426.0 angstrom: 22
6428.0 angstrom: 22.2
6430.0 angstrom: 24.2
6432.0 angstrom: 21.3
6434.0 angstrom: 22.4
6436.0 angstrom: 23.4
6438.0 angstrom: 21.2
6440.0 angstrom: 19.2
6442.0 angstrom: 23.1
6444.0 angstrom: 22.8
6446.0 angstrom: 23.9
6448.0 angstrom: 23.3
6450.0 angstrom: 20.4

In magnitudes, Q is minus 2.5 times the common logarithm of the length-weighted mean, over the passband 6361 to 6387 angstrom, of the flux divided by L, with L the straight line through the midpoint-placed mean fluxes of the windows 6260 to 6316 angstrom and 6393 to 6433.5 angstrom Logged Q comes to 0.05 mag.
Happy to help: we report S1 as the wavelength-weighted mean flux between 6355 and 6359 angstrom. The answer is 18.8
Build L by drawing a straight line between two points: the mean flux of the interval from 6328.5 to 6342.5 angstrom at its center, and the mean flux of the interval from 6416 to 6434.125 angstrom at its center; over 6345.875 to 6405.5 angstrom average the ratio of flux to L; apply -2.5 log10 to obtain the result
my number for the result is 0.06 mag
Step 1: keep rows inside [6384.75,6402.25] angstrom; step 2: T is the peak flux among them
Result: 22.4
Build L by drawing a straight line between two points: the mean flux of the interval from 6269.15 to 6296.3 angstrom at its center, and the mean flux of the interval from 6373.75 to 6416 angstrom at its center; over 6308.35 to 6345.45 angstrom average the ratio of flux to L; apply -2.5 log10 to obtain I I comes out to -0.101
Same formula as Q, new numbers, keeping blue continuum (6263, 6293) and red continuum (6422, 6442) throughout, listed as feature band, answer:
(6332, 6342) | -0.08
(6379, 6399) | 0.07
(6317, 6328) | -0.09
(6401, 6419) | -0.03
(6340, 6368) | -0.05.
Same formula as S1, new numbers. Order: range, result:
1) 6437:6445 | 21.6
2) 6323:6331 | 20.4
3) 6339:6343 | 20.8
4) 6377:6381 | 19.9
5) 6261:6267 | 17.4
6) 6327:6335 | 21.3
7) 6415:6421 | 22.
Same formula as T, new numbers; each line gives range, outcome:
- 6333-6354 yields 23.2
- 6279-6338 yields 22.2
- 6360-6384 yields 21.1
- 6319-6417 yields 23.5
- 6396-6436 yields 24.2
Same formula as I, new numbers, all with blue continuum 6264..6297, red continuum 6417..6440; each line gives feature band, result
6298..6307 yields -0.037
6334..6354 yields -0.070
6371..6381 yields 0.012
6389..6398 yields 0.043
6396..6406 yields -0.027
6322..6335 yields -0.110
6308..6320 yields -0.081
